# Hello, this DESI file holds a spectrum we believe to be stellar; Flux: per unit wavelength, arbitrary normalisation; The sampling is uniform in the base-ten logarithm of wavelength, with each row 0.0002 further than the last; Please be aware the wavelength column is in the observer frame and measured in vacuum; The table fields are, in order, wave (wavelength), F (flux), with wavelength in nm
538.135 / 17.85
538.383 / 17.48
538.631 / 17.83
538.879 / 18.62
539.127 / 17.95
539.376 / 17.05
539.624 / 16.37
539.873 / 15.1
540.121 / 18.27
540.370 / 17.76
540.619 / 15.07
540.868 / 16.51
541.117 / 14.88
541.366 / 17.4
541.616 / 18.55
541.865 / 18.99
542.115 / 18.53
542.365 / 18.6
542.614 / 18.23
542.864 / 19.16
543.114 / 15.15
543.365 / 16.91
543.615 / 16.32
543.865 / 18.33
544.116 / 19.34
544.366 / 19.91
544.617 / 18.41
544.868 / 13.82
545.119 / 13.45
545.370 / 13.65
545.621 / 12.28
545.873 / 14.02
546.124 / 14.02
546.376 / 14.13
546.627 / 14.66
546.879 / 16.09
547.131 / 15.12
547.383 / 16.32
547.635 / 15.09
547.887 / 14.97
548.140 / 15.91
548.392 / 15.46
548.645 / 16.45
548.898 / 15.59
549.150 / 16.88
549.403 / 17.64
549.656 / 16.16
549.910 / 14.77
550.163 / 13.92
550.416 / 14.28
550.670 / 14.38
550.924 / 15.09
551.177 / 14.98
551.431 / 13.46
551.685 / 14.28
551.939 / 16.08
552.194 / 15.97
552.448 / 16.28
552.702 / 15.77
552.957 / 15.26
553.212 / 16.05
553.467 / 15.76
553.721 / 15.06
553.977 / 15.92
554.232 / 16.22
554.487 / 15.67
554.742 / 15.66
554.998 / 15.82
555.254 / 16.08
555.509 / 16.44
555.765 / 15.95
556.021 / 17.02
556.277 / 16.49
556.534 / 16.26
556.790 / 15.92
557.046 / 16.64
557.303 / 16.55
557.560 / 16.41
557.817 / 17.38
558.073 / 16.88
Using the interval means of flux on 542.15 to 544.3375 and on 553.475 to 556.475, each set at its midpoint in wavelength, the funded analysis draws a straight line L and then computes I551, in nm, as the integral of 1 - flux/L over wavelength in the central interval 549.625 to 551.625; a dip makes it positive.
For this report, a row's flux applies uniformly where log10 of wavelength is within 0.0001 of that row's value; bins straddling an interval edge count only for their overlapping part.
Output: 0.260 nm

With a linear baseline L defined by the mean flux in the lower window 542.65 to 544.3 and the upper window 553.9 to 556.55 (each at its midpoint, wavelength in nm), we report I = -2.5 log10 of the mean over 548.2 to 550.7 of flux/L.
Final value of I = 0.09 mag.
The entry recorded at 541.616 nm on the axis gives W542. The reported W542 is 18.55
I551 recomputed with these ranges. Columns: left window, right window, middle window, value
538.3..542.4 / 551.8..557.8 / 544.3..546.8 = 0.317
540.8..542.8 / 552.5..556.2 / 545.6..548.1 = 0.326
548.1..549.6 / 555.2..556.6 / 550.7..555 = 0.241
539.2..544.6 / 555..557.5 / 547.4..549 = 0.127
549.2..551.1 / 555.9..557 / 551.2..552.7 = 0.033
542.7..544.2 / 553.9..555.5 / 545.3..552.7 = 0.705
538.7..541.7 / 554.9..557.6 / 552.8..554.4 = 0.070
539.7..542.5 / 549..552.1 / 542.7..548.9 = 0.159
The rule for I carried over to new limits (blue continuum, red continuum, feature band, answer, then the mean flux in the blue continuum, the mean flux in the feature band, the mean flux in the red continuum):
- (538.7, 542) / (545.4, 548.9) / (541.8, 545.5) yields -0.07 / 17.1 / 17.2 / 14.9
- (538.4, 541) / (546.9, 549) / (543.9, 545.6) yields 0.00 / 17.1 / 16.3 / 15.6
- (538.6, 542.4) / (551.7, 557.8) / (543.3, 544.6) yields -0.08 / 17.3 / 18.2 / 16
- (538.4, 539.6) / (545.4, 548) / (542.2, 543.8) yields -0.09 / 17.7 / 17.5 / 14.6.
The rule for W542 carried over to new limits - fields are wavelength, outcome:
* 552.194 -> 15.97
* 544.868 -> 13.82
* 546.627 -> 14.66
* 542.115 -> 18.53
